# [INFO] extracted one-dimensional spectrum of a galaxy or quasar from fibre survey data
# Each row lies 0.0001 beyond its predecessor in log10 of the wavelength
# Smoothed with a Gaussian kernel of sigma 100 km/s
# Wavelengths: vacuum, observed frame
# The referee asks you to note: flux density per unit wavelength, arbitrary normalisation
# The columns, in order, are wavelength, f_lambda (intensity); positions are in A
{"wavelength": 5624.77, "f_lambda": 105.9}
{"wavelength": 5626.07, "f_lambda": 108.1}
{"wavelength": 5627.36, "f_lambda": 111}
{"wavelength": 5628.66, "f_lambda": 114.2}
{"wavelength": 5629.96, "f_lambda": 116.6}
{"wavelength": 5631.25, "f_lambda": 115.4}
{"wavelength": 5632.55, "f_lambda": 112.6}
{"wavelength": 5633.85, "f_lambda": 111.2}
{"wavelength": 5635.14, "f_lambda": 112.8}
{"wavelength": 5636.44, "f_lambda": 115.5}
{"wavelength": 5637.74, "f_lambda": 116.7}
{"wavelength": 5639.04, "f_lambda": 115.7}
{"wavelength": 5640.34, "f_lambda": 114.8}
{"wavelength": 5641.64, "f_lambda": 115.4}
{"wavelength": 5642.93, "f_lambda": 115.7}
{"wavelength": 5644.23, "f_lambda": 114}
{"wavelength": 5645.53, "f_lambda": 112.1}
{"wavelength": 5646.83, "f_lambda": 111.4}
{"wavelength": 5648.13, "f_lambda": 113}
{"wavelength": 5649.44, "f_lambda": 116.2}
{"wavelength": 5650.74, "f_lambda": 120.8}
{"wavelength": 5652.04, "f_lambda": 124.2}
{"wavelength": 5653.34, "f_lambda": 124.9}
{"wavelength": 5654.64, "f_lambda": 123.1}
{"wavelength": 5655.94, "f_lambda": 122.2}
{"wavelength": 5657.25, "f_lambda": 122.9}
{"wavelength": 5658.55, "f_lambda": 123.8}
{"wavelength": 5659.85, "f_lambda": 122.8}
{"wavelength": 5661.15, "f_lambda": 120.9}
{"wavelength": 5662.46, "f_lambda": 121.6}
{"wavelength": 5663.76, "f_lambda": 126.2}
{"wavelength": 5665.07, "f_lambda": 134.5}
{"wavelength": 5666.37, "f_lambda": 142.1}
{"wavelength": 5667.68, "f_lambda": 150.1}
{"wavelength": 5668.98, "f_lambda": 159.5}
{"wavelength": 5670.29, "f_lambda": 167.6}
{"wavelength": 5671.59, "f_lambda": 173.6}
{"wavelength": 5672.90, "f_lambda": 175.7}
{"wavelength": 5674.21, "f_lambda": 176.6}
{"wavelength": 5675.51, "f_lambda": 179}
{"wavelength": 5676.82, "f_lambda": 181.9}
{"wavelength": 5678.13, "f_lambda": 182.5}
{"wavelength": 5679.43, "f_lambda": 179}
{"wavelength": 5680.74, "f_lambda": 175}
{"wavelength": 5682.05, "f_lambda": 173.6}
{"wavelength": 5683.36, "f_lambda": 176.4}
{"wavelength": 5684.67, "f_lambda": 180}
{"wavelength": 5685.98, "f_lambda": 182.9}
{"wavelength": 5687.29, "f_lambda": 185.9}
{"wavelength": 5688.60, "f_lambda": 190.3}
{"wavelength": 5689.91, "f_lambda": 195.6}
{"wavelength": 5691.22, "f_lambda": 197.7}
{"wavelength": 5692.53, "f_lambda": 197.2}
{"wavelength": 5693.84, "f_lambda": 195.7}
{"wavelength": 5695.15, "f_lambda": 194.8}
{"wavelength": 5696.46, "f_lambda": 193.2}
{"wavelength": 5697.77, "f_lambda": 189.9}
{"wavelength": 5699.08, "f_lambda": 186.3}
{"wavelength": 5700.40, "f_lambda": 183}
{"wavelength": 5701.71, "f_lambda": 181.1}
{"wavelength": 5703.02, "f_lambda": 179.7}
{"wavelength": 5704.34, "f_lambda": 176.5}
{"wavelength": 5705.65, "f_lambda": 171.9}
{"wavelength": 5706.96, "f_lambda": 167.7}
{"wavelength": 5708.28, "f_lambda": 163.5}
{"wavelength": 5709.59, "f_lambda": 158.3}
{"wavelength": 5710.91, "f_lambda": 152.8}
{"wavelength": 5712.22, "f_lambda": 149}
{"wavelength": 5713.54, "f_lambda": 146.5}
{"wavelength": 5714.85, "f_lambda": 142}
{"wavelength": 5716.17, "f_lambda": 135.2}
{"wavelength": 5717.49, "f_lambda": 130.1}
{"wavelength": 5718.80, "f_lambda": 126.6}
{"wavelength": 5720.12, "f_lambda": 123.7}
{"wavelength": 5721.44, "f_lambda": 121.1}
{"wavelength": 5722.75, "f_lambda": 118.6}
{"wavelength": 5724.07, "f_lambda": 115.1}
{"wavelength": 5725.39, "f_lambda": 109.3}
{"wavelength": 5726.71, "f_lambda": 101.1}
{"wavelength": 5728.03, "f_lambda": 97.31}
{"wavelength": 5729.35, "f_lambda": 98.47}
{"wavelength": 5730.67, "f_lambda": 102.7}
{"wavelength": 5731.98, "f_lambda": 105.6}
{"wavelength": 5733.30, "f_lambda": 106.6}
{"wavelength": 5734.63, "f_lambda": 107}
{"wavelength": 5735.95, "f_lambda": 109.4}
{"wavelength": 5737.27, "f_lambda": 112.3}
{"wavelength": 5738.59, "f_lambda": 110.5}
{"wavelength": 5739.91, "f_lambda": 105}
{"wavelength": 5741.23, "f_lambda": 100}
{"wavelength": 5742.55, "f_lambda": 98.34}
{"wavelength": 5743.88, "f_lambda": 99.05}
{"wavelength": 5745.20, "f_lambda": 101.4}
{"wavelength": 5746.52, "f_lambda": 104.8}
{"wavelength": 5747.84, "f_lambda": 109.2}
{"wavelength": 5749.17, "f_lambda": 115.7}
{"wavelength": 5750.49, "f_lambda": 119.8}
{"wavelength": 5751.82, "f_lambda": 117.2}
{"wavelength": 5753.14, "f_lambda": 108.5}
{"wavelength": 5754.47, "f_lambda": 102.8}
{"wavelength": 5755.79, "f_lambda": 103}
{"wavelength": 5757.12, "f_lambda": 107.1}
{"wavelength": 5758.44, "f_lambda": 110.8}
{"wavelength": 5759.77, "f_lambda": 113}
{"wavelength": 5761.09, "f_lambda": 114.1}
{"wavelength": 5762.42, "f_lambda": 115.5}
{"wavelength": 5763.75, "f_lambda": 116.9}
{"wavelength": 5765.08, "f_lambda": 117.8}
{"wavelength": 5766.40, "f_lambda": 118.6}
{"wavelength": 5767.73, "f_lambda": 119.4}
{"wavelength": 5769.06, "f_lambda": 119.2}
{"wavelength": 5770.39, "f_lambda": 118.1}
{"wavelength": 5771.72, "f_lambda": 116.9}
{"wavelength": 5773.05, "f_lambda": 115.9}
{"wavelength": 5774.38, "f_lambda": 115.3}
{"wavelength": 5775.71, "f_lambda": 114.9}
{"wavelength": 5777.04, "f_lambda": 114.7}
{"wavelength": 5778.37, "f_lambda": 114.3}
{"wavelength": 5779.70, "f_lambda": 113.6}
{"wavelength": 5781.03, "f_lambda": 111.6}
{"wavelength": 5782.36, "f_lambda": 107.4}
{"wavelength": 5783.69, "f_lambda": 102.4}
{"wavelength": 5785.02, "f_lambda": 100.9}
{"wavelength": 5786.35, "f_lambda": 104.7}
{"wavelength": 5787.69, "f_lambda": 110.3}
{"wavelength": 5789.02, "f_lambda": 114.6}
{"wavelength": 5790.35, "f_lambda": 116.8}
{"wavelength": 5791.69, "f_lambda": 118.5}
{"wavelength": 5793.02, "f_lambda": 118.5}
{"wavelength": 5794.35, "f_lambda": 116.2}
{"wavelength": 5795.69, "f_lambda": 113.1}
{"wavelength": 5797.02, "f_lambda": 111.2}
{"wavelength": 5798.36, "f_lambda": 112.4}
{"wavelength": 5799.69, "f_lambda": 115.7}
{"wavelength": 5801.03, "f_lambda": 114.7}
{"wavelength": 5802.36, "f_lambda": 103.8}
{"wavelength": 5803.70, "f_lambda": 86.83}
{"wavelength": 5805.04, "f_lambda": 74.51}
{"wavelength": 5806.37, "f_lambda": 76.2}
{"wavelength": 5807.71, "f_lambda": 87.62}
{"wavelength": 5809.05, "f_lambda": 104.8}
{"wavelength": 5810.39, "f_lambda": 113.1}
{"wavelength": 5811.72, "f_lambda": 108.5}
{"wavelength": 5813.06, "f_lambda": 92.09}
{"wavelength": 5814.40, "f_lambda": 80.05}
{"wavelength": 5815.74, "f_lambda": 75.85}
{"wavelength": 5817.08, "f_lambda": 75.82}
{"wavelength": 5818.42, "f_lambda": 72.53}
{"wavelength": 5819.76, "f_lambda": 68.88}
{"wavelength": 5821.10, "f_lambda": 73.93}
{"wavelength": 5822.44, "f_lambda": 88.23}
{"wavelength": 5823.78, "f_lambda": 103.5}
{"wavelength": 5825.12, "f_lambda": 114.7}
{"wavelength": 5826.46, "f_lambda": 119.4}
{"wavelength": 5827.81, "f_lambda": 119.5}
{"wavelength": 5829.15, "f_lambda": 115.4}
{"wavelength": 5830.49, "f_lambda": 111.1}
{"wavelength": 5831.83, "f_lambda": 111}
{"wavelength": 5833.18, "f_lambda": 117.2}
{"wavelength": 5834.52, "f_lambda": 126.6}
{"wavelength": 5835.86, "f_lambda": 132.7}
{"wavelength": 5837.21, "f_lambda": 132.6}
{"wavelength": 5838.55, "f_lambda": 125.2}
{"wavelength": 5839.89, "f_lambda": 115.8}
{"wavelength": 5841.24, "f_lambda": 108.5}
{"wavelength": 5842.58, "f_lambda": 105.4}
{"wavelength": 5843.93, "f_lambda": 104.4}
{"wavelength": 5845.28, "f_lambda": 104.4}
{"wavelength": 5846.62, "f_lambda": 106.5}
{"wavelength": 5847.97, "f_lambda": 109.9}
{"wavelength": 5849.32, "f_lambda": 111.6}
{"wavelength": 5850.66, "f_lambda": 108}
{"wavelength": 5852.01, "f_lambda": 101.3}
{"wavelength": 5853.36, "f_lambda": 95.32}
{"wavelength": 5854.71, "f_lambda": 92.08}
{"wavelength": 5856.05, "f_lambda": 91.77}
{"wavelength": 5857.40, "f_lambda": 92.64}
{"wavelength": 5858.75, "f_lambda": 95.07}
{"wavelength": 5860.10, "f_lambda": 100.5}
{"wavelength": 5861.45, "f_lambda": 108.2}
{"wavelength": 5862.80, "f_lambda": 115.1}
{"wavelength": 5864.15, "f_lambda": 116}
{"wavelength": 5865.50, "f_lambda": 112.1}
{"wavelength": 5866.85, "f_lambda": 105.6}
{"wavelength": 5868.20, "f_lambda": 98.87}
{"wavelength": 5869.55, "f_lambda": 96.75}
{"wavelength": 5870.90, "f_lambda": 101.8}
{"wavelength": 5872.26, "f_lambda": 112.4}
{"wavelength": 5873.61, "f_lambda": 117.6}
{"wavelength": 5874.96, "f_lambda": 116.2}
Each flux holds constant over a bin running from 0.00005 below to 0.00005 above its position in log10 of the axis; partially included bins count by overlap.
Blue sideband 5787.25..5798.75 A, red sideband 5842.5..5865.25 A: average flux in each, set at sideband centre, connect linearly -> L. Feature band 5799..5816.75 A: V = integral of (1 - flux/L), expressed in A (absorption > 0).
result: 2.8 A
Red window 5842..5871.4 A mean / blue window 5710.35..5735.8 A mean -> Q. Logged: 0.86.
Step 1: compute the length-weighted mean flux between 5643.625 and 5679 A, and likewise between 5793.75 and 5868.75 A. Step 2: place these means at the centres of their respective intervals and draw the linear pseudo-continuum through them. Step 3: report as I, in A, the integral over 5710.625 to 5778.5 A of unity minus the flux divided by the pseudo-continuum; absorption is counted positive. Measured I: 3.9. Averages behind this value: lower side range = 139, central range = 115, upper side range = 103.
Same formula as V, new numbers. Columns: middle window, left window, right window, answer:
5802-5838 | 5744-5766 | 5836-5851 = 4.10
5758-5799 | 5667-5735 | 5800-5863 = 3.54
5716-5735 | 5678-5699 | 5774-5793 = 5.43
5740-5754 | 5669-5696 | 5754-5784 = 2.52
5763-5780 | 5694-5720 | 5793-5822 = 0.42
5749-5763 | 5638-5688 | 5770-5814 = 0.74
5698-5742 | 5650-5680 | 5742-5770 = -2.76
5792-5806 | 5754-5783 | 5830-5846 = 1.04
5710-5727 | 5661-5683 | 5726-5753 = -0.83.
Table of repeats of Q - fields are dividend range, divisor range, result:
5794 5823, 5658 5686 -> 0.59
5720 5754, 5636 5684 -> 0.78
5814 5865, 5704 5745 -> 0.84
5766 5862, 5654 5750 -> 0.73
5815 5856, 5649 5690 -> 0.68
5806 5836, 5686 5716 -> 0.56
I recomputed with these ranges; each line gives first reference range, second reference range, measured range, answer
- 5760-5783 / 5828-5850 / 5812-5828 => 3.5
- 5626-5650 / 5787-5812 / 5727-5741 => 0.5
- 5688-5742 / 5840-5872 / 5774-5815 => 5.3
